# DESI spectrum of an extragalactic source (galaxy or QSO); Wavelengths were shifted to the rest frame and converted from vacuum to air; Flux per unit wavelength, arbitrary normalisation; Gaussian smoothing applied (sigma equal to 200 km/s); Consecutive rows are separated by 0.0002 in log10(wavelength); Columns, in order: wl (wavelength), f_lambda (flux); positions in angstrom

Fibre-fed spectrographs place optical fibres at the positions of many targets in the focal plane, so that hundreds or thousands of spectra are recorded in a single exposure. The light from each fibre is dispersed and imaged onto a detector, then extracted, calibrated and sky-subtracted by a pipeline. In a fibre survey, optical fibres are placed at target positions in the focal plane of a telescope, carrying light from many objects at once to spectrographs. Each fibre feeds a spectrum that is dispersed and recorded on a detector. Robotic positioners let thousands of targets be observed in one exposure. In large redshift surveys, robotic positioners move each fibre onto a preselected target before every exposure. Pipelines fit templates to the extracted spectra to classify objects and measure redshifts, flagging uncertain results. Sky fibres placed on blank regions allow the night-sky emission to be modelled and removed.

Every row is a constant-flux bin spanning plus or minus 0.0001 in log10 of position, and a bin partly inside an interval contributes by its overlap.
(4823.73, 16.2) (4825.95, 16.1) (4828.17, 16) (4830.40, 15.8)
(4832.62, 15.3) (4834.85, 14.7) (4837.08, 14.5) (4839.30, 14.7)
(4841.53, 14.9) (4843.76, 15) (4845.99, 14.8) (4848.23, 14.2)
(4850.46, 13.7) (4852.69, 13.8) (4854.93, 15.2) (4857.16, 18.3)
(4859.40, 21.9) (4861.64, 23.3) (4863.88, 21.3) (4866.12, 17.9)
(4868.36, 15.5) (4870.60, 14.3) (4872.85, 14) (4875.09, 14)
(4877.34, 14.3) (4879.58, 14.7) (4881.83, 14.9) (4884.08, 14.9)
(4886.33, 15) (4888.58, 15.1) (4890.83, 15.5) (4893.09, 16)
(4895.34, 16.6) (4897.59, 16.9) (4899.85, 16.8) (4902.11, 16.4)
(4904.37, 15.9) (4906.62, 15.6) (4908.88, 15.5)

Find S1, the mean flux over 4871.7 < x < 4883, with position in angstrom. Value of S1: 14.4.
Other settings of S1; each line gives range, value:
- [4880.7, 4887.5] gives 14.9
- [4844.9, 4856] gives 14.3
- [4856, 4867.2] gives 20.5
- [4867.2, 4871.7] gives 14.9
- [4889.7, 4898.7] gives 16.3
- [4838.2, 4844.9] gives 14.9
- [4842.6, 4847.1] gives 14.9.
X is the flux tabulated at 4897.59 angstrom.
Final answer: 16.9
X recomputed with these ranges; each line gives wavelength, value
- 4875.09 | 14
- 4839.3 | 14.7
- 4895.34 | 16.6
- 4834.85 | 14.7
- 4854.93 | 15.2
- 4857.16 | 18.3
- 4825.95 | 16.1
